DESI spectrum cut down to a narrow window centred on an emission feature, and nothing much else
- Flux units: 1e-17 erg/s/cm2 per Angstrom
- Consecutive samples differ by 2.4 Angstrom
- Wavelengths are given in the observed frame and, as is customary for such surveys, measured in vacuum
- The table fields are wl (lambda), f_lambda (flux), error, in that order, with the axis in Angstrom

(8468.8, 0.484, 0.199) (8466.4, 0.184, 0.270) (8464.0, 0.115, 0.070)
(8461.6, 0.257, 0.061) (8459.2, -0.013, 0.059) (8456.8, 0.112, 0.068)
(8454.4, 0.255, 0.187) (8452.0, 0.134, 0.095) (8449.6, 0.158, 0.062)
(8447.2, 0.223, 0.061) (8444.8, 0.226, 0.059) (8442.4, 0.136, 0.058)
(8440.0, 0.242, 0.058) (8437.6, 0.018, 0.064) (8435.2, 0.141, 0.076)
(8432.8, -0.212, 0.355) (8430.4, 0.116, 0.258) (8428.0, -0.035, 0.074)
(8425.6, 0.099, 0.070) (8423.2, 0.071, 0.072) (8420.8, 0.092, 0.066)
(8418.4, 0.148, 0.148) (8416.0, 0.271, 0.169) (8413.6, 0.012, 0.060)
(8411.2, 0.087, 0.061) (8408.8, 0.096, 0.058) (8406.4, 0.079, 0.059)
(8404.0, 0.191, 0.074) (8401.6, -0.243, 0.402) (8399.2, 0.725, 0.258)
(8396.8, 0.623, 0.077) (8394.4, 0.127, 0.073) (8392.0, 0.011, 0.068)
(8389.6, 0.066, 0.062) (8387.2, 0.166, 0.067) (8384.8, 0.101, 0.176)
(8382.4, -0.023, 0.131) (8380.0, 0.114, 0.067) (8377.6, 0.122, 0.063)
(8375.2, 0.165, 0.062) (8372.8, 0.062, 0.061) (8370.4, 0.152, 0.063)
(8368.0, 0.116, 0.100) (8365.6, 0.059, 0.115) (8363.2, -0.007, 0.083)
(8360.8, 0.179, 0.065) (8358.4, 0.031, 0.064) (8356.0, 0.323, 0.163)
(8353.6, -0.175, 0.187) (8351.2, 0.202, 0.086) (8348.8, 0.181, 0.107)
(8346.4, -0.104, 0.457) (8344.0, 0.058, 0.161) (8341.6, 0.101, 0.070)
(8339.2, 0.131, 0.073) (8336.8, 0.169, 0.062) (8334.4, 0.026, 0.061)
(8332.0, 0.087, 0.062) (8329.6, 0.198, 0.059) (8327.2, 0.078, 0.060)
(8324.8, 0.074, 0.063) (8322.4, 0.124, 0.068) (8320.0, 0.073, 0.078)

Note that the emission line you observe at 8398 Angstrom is H-gamma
